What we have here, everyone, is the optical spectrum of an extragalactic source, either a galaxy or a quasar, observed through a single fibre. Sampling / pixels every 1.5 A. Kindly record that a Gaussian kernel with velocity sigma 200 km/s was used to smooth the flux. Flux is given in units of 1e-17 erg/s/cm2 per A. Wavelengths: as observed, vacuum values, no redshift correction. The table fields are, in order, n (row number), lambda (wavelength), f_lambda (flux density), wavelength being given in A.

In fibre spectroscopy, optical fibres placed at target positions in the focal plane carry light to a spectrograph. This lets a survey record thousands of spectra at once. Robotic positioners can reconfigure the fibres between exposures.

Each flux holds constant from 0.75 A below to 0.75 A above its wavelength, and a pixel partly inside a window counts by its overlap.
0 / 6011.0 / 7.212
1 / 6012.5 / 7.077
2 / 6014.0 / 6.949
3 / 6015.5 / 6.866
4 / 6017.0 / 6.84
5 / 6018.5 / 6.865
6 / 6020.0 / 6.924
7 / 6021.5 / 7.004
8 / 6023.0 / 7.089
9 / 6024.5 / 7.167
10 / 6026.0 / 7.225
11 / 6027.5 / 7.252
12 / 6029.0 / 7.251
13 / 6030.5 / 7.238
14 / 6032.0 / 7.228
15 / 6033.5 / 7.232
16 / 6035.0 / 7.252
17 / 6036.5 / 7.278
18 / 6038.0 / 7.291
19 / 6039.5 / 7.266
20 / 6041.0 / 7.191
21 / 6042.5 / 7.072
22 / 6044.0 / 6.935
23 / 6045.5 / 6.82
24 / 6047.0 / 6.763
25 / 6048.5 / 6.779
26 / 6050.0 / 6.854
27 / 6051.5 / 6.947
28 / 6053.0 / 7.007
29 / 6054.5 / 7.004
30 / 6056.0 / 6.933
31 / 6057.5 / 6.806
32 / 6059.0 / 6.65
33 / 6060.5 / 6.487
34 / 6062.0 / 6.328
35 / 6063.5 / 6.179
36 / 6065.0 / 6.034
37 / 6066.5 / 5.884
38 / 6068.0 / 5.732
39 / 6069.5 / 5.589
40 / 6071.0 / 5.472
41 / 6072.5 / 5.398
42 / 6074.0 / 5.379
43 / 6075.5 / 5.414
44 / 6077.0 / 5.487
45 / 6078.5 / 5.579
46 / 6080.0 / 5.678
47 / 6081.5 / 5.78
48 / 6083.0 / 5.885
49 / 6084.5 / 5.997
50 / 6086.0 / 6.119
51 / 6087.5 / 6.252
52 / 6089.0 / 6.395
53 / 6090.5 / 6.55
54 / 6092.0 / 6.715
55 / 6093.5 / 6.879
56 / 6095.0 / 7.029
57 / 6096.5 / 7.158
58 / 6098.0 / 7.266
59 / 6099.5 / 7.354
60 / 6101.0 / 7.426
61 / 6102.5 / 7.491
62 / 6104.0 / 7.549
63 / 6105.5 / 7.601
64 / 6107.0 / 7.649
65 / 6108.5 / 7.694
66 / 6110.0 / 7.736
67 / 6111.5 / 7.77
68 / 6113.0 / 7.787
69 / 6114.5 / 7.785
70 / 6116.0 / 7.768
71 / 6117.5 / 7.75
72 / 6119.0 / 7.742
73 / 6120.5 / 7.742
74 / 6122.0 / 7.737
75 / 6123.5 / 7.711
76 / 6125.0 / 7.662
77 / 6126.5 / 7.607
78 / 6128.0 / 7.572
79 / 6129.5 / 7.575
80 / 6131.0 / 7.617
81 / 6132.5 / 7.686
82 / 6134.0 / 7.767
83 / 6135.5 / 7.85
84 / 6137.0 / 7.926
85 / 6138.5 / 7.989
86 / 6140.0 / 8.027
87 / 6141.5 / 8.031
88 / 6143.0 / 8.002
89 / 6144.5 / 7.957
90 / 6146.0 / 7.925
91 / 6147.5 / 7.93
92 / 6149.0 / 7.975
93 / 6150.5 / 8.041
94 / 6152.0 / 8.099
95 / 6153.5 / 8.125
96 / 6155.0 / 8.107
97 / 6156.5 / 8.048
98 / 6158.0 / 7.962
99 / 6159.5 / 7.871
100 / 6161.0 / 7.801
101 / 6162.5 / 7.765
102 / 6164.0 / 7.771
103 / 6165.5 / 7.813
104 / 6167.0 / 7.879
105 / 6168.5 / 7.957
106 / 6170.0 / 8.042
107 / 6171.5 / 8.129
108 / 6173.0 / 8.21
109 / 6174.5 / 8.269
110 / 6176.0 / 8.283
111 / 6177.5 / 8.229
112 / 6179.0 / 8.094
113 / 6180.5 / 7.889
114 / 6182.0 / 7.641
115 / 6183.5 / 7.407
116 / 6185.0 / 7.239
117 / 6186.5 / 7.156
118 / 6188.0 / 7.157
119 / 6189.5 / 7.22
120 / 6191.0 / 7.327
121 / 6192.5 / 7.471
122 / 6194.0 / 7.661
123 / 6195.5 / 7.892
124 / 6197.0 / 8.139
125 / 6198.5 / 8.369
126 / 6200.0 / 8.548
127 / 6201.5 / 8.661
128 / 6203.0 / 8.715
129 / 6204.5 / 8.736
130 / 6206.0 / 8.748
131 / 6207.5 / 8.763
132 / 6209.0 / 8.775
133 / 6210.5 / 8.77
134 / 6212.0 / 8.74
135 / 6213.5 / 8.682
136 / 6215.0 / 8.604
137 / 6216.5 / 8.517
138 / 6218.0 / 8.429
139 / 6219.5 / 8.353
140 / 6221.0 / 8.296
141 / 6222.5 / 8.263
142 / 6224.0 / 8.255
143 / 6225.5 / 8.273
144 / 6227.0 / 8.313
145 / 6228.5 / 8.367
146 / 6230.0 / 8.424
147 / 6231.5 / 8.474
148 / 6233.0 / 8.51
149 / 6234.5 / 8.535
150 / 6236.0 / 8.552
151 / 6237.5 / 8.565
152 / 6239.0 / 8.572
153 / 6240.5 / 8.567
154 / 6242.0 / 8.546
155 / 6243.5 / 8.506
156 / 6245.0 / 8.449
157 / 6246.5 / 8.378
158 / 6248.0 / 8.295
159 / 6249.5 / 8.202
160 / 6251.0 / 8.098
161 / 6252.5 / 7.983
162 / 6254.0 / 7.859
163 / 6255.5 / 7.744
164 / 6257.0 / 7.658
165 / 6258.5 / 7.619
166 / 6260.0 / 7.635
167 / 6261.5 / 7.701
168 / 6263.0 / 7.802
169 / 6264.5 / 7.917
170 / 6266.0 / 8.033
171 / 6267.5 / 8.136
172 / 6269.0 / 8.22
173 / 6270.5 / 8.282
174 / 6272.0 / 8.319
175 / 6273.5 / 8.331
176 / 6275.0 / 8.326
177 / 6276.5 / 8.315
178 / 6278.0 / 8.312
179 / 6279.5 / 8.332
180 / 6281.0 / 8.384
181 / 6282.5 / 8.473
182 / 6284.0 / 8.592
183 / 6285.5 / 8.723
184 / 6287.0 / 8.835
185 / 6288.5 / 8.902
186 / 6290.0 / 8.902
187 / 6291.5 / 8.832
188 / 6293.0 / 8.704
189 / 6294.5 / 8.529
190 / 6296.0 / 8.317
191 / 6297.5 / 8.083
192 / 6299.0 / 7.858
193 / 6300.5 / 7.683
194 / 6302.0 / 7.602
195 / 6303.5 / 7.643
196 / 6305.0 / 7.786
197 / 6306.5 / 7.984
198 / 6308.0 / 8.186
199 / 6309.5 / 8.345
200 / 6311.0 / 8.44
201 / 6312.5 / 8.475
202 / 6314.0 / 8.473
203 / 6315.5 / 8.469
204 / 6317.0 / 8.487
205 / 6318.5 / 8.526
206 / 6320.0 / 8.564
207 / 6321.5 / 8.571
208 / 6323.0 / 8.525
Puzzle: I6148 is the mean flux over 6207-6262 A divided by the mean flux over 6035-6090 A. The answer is 1.3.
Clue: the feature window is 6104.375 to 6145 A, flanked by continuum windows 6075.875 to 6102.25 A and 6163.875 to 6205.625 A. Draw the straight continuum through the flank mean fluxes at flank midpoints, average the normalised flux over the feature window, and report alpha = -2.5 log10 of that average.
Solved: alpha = -0.11 mag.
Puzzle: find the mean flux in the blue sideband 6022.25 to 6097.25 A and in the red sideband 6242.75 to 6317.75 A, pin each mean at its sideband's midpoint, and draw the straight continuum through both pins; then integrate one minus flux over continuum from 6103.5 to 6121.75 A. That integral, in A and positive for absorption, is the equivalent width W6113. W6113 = -1.99 A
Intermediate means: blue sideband 6.56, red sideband 8.22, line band 7.72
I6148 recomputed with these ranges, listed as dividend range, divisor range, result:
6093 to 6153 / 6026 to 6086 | 1.18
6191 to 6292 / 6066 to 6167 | 1.15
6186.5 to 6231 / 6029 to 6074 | 1.24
